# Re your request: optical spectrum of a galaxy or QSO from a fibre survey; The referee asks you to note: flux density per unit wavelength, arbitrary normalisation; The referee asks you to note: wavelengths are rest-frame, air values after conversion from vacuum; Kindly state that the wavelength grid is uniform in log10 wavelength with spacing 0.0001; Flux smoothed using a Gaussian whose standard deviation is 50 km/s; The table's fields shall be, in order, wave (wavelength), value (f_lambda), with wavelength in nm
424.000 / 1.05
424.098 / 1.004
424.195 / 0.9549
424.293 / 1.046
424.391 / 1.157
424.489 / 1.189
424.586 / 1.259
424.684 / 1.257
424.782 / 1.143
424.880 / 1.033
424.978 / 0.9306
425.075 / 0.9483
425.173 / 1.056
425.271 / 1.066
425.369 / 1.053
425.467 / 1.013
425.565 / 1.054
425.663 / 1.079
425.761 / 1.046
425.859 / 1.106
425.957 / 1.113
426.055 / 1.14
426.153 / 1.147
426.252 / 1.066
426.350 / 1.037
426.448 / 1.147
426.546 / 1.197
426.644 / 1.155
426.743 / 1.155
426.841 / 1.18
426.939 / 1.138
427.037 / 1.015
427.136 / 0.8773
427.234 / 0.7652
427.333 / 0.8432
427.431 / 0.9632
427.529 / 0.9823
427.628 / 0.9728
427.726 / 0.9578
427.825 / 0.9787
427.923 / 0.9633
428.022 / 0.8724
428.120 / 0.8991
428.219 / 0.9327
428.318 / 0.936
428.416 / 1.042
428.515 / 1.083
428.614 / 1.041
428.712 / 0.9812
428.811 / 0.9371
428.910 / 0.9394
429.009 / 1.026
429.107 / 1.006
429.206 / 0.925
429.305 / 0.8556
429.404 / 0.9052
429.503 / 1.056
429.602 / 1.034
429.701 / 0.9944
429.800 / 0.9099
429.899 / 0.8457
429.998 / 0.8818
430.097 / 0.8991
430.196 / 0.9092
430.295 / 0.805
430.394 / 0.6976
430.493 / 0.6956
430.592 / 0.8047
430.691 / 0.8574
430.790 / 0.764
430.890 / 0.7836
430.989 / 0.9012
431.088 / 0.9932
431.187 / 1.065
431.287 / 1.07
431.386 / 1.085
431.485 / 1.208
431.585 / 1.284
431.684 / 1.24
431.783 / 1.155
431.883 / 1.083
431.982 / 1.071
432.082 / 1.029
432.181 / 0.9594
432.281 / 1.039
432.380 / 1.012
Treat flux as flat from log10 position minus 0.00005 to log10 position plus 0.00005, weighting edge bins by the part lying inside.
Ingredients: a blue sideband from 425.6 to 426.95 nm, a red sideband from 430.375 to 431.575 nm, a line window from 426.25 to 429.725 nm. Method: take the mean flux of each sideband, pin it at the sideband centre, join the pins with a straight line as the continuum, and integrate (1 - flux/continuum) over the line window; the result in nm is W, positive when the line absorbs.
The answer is 0.18 nm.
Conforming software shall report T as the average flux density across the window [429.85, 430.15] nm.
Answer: 0.876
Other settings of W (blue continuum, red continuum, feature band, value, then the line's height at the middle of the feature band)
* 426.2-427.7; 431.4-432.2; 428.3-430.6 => 0.33 nm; 1.08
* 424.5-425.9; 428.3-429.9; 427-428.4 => 0.12 nm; 1.01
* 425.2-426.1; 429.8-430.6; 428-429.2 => -0.08 nm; 0.912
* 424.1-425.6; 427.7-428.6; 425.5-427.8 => -0.07 nm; 1.02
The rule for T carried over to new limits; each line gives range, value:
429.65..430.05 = 0.908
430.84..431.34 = 0.963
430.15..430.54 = 0.777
